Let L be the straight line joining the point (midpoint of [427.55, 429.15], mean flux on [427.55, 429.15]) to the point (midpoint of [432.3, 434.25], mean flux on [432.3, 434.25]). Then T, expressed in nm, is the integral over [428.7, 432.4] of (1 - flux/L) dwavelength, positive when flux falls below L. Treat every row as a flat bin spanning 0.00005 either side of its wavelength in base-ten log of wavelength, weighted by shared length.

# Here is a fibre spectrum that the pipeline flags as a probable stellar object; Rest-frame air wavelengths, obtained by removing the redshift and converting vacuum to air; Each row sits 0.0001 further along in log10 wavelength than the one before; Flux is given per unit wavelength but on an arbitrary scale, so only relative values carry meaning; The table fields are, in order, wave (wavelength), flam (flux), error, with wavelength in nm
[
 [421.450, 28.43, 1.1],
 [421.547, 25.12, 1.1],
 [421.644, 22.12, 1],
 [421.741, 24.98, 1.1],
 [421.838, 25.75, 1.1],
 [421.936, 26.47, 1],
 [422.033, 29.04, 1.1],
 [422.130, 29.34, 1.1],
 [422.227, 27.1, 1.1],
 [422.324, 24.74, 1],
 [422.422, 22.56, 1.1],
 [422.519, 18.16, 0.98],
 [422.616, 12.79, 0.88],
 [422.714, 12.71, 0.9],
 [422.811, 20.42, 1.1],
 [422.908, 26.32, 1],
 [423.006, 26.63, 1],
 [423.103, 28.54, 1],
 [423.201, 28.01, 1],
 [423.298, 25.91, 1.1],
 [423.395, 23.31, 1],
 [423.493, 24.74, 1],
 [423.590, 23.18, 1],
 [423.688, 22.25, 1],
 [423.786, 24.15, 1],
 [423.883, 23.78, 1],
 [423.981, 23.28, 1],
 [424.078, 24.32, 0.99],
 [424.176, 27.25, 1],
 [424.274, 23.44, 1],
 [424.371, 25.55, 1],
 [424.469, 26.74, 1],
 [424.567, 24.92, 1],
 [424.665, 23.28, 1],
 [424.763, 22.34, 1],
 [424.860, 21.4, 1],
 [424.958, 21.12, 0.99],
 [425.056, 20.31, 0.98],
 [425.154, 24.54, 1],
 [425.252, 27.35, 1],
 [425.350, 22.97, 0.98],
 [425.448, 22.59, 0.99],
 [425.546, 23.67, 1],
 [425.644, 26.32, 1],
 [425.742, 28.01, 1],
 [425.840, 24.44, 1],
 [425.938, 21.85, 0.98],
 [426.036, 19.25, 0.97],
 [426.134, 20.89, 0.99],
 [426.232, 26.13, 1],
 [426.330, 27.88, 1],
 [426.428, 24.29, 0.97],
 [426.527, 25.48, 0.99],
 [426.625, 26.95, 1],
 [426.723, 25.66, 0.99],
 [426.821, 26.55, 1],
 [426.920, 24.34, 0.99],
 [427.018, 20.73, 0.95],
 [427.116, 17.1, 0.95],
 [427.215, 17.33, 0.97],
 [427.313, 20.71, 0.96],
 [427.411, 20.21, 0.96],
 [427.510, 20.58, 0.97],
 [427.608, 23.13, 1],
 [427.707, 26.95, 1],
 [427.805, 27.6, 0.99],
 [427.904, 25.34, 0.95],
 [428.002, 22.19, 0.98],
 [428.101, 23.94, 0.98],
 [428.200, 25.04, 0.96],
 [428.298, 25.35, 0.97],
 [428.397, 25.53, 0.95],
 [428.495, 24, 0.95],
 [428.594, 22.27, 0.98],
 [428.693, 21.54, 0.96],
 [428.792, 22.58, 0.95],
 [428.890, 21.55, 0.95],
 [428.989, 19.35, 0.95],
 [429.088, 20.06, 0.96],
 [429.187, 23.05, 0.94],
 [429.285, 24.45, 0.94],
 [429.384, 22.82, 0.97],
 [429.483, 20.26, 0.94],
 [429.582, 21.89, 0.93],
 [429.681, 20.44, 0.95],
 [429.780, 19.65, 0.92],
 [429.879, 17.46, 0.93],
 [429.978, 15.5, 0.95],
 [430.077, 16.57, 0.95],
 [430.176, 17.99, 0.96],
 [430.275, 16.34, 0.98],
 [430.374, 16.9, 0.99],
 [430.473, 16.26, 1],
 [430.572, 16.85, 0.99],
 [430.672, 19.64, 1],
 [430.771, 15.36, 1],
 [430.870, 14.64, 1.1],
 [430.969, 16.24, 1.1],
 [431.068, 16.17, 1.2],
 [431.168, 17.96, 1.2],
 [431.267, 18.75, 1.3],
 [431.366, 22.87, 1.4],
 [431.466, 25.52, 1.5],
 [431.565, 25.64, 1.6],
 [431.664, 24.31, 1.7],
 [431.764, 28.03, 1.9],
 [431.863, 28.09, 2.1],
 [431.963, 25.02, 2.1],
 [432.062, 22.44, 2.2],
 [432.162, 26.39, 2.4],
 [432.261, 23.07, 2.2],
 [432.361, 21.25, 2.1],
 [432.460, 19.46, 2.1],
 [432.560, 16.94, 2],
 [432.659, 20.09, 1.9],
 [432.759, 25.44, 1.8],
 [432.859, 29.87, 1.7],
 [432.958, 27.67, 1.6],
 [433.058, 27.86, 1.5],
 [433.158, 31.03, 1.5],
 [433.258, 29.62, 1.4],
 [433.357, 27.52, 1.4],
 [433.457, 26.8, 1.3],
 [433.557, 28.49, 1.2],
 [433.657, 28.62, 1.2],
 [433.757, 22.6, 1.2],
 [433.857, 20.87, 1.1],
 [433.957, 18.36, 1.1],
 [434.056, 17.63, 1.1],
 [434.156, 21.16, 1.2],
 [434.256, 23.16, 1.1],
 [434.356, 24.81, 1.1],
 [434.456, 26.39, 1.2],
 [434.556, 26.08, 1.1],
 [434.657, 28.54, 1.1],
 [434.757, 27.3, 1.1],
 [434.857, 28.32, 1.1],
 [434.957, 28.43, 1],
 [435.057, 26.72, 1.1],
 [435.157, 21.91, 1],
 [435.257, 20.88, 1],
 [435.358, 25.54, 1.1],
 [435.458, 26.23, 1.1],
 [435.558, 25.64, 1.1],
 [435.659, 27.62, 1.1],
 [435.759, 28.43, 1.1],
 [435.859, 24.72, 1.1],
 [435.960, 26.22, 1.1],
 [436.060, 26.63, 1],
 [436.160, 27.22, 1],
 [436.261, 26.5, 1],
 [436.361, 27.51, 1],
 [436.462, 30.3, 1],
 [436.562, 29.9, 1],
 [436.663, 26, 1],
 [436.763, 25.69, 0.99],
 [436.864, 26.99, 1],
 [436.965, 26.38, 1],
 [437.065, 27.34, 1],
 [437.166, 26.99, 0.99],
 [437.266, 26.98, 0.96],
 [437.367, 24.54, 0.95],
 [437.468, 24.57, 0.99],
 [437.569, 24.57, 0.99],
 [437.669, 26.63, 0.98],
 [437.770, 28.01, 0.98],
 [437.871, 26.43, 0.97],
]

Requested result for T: 0.50 nm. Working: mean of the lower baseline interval 23.5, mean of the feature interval 20.6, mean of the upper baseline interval 24.2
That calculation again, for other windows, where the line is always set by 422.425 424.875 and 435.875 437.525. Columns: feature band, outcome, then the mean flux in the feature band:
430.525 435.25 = 0.41 nm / 23.6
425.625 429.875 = 0.24 nm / 23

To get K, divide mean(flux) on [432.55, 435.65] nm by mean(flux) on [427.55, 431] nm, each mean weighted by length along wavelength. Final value 1.21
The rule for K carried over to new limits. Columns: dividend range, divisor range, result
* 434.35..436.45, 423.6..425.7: 1.10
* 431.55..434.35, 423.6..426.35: 1.03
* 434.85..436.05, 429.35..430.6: 1.41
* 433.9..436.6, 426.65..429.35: 1.12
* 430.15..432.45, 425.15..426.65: 0.84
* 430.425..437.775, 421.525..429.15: 1.04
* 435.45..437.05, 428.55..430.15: 1.32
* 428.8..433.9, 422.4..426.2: 0.94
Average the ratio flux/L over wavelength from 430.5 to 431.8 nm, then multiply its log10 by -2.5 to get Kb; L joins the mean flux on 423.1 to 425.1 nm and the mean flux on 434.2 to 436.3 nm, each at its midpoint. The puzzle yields 0.257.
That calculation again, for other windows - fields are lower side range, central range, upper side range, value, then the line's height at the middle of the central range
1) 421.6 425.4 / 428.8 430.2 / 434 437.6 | 0.23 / 24.9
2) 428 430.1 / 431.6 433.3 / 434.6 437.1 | -0.04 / 24.2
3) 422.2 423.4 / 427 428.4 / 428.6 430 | -0.07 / 21.4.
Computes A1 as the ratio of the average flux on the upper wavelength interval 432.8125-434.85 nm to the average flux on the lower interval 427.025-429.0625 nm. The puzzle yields 1.1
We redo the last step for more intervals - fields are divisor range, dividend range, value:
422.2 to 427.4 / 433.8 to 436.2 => 1.06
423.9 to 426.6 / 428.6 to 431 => 0.79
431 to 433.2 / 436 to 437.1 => 1.15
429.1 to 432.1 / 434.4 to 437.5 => 1.31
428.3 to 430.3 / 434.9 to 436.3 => 1.24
